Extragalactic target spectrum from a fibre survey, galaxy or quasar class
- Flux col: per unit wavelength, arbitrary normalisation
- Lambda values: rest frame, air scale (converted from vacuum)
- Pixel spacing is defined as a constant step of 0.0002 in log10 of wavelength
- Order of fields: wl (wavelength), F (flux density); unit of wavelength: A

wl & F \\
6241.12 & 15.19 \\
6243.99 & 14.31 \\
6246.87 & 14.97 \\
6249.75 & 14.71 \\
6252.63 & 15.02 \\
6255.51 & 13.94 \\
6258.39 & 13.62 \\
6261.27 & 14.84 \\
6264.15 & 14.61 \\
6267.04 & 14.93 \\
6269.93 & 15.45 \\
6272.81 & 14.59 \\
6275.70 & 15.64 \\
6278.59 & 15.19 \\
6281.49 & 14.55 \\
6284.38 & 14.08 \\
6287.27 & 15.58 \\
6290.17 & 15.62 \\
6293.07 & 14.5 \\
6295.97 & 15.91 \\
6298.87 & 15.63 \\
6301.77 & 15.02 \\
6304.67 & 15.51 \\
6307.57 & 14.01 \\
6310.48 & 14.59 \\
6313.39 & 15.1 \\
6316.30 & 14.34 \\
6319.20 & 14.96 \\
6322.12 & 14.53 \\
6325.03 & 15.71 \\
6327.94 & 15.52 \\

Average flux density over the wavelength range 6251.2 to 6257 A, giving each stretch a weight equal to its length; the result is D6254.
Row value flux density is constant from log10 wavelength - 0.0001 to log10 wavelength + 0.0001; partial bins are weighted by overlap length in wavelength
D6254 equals 14.5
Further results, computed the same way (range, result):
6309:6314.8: 14.8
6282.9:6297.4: 15.1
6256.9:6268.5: 14.5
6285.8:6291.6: 15.6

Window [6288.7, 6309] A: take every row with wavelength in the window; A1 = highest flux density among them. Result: 15.91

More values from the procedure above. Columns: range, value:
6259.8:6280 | 15.64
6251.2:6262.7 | 15.02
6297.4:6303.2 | 15.63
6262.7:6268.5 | 14.93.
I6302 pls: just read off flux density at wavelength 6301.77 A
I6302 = 15.02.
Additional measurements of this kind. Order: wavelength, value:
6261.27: 14.84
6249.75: 14.71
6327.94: 15.52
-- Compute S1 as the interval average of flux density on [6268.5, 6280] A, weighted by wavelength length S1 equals 15.2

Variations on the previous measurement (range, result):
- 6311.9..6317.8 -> 14.7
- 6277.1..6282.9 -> 14.9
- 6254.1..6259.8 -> 13.8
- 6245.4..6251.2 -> 14.8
